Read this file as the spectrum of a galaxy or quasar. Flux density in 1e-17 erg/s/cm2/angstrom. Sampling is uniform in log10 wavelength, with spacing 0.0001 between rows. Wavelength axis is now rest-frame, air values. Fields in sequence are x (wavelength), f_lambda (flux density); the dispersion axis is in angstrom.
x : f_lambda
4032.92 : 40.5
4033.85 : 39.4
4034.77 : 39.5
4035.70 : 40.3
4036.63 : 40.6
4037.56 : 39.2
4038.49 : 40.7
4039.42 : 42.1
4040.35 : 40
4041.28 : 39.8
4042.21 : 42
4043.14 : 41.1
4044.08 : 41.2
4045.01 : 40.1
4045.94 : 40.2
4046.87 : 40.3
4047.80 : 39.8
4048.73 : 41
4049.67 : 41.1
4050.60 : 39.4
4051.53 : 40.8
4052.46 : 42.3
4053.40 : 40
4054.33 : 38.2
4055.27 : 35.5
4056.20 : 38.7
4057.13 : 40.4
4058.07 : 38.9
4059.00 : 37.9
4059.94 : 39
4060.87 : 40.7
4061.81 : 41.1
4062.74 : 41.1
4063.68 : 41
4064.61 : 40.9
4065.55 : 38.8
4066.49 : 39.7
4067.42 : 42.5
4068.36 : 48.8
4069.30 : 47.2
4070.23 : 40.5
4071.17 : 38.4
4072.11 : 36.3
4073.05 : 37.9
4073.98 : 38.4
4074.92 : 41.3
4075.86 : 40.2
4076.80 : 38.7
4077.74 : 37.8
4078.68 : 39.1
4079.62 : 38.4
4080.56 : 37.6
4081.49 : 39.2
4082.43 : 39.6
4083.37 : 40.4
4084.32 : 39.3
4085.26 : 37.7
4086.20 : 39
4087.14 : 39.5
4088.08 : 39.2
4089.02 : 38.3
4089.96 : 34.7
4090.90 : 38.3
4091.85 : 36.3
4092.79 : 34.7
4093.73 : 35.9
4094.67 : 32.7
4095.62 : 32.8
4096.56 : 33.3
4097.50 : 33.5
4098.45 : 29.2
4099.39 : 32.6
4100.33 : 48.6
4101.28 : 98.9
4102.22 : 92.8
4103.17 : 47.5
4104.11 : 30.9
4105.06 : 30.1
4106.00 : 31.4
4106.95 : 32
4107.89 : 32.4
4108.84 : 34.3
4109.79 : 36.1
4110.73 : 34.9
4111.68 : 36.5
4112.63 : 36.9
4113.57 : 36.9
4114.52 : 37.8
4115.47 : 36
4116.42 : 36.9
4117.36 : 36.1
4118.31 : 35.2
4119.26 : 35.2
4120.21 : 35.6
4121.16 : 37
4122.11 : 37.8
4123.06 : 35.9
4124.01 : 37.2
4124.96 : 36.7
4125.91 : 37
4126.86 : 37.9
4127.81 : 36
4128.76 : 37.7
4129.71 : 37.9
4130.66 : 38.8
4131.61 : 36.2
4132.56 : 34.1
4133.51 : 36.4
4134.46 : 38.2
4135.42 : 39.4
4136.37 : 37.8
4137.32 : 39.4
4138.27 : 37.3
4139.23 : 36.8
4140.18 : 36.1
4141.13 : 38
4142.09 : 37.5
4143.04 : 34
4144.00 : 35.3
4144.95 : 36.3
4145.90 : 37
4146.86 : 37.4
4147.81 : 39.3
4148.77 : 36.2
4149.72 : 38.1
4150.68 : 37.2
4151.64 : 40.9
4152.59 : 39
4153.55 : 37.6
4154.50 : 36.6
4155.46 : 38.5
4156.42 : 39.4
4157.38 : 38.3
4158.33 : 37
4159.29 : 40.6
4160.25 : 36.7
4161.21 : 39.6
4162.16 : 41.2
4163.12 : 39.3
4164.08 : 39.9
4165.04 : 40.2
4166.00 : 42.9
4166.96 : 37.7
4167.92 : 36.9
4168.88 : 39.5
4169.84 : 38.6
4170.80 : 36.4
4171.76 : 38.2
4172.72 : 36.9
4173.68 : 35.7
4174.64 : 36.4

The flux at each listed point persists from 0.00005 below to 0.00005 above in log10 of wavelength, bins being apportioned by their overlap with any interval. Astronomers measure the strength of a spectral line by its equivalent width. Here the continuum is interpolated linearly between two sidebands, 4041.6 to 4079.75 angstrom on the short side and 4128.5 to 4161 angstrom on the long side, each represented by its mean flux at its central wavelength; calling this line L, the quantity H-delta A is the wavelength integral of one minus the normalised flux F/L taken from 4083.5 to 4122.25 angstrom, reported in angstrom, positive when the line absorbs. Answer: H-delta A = 0.0 angstrom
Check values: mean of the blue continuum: 40.2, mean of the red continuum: 37.6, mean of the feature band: 38.9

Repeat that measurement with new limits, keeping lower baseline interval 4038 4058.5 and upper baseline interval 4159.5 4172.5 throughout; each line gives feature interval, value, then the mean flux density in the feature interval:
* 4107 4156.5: 3.1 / 36.9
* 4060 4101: 1.0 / 38.9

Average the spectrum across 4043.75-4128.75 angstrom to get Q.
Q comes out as 39.3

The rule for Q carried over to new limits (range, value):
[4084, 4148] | 38.2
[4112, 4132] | 36.8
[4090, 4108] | 41.3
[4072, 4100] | 37.1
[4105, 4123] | 35.3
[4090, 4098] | 34.6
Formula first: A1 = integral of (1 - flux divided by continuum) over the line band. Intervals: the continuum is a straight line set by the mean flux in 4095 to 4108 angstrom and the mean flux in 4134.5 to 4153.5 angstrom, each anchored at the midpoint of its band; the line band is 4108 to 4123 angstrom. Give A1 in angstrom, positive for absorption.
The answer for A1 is 1.9 angstrom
